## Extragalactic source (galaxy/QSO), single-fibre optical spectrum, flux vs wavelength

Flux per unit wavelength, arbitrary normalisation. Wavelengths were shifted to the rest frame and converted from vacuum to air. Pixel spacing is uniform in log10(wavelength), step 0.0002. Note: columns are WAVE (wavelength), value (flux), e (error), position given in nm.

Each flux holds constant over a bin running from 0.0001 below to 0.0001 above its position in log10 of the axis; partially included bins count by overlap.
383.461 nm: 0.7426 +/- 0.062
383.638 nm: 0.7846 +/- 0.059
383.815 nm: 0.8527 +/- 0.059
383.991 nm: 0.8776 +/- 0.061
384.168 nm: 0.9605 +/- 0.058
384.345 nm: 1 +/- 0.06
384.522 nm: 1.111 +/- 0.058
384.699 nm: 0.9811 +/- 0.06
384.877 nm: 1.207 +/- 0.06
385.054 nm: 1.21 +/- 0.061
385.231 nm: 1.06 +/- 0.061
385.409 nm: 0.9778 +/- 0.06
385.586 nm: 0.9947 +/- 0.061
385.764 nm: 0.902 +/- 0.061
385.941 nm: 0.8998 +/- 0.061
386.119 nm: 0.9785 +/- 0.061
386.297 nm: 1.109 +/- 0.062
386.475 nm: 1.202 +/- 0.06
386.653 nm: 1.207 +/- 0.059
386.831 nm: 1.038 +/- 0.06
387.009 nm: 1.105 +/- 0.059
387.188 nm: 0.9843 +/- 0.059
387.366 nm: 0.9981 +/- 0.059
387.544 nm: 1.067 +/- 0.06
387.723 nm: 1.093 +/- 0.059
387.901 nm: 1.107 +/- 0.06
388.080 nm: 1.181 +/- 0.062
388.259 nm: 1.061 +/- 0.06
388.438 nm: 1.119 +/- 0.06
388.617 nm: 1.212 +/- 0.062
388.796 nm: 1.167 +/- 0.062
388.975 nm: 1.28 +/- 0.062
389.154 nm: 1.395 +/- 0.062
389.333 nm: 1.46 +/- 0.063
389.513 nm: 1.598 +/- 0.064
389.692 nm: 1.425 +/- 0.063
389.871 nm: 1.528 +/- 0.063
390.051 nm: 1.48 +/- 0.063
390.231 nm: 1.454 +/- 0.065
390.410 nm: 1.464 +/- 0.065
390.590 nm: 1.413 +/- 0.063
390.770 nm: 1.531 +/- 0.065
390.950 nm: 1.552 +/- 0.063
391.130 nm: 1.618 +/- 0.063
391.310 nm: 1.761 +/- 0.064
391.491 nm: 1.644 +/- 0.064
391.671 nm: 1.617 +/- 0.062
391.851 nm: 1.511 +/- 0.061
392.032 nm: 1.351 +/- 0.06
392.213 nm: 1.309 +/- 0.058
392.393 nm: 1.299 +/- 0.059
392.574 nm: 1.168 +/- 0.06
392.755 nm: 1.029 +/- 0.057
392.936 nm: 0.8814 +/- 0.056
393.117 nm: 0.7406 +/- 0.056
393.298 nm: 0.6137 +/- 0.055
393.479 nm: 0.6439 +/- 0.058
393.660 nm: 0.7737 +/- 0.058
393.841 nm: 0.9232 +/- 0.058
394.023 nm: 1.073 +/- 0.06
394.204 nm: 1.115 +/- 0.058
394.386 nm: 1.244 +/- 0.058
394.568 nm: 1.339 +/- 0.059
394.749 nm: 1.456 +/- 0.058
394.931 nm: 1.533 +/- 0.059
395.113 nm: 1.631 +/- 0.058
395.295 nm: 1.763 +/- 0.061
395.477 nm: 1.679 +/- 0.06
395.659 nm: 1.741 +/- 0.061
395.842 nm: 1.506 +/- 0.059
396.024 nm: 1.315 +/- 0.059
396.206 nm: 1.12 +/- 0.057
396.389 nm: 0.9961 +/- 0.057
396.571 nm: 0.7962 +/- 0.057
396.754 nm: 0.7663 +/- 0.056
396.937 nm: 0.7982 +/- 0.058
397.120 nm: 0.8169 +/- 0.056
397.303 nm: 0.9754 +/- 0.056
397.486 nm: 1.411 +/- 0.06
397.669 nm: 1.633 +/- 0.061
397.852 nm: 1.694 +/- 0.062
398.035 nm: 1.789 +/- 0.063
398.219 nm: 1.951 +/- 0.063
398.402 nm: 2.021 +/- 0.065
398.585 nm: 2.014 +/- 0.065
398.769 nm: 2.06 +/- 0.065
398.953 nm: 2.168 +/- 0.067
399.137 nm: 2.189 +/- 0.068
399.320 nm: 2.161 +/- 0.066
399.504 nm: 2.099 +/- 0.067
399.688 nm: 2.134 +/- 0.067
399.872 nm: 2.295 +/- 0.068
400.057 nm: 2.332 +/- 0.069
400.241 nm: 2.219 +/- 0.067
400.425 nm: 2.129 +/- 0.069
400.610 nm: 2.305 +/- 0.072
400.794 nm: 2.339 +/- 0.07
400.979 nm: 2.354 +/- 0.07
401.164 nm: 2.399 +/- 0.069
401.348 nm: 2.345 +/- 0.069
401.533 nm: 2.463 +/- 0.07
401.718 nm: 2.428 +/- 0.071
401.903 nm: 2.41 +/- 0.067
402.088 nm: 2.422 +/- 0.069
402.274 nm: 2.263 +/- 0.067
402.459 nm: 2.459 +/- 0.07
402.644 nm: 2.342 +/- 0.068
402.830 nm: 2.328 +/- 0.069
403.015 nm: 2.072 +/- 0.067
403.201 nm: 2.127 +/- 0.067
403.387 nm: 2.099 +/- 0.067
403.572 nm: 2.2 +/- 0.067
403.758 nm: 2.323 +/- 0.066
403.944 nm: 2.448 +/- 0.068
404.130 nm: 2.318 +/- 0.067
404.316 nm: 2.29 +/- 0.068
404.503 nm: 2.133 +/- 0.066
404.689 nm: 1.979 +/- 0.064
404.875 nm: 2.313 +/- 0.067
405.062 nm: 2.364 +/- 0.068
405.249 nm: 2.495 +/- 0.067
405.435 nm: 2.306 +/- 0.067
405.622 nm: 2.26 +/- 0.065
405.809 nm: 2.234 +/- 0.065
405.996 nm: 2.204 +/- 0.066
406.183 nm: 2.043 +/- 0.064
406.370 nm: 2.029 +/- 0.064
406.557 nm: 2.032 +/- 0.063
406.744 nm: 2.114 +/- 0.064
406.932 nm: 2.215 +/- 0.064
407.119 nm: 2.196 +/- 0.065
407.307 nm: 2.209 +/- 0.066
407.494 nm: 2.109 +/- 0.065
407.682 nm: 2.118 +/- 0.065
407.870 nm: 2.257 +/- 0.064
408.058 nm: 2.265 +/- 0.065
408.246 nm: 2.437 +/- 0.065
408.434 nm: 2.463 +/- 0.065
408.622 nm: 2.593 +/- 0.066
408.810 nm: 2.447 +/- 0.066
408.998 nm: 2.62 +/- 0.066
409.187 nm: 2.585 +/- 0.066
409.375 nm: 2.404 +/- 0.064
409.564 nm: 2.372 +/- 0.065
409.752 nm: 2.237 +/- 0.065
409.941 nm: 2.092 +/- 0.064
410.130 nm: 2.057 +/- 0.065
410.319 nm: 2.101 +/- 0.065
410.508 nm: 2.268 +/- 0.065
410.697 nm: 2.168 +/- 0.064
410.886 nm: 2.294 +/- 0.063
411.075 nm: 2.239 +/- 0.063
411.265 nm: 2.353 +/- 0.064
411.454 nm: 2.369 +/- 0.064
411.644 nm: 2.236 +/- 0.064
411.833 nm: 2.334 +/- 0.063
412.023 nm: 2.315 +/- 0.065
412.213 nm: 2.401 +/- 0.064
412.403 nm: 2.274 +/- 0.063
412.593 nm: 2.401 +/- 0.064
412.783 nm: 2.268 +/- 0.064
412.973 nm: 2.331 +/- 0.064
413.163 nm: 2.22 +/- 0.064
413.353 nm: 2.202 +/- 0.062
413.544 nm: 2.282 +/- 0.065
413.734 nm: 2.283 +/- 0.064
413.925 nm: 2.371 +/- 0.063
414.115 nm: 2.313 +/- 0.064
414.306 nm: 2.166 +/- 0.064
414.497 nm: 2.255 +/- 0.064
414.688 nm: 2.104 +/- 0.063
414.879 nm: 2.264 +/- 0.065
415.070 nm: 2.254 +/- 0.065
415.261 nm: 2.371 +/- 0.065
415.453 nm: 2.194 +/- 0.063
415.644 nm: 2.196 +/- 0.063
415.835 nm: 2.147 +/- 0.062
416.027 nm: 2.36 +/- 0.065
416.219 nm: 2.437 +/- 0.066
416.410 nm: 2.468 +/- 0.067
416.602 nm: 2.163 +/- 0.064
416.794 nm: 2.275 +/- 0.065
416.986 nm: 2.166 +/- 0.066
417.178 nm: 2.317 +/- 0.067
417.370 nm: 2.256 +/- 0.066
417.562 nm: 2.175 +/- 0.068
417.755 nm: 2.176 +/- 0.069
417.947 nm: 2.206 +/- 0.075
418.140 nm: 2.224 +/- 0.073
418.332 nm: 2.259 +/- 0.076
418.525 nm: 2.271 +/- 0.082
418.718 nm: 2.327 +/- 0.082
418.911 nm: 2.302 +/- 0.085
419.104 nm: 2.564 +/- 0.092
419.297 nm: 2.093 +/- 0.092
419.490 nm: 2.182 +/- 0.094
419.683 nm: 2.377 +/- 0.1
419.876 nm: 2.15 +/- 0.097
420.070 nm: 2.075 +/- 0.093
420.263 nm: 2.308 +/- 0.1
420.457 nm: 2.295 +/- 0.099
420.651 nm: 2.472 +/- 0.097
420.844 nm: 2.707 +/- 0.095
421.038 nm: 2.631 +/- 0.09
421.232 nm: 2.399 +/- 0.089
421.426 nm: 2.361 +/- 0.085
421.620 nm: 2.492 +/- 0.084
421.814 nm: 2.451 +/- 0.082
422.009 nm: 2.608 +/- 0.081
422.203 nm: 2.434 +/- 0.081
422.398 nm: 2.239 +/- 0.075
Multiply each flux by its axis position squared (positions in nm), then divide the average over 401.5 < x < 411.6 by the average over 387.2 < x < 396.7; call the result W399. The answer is 1.91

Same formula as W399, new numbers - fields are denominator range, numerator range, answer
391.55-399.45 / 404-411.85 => 1.76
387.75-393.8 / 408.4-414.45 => 2.00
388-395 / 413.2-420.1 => 2.00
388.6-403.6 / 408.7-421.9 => 1.53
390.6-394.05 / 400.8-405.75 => 2.00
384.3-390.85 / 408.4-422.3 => 2.23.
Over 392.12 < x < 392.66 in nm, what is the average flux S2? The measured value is 1.26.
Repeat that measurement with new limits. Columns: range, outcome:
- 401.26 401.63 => 2.4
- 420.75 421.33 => 2.58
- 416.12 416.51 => 2.45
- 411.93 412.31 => 2.36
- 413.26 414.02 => 2.28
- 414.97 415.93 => 2.23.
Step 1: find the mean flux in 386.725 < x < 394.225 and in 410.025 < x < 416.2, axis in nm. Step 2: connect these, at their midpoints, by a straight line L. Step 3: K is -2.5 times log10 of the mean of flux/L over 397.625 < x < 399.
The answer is -0.202 mag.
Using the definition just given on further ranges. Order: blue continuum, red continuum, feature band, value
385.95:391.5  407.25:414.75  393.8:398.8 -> 0.17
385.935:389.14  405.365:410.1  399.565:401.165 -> -0.22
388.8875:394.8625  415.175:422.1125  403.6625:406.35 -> -0.25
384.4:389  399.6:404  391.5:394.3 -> 0.40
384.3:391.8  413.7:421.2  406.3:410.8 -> -0.15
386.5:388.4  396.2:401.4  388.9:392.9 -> -0.11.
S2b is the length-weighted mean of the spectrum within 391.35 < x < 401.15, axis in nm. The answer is 1.53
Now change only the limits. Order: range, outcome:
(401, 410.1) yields 2.29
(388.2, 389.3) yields 1.22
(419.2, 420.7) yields 2.24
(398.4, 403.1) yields 2.26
